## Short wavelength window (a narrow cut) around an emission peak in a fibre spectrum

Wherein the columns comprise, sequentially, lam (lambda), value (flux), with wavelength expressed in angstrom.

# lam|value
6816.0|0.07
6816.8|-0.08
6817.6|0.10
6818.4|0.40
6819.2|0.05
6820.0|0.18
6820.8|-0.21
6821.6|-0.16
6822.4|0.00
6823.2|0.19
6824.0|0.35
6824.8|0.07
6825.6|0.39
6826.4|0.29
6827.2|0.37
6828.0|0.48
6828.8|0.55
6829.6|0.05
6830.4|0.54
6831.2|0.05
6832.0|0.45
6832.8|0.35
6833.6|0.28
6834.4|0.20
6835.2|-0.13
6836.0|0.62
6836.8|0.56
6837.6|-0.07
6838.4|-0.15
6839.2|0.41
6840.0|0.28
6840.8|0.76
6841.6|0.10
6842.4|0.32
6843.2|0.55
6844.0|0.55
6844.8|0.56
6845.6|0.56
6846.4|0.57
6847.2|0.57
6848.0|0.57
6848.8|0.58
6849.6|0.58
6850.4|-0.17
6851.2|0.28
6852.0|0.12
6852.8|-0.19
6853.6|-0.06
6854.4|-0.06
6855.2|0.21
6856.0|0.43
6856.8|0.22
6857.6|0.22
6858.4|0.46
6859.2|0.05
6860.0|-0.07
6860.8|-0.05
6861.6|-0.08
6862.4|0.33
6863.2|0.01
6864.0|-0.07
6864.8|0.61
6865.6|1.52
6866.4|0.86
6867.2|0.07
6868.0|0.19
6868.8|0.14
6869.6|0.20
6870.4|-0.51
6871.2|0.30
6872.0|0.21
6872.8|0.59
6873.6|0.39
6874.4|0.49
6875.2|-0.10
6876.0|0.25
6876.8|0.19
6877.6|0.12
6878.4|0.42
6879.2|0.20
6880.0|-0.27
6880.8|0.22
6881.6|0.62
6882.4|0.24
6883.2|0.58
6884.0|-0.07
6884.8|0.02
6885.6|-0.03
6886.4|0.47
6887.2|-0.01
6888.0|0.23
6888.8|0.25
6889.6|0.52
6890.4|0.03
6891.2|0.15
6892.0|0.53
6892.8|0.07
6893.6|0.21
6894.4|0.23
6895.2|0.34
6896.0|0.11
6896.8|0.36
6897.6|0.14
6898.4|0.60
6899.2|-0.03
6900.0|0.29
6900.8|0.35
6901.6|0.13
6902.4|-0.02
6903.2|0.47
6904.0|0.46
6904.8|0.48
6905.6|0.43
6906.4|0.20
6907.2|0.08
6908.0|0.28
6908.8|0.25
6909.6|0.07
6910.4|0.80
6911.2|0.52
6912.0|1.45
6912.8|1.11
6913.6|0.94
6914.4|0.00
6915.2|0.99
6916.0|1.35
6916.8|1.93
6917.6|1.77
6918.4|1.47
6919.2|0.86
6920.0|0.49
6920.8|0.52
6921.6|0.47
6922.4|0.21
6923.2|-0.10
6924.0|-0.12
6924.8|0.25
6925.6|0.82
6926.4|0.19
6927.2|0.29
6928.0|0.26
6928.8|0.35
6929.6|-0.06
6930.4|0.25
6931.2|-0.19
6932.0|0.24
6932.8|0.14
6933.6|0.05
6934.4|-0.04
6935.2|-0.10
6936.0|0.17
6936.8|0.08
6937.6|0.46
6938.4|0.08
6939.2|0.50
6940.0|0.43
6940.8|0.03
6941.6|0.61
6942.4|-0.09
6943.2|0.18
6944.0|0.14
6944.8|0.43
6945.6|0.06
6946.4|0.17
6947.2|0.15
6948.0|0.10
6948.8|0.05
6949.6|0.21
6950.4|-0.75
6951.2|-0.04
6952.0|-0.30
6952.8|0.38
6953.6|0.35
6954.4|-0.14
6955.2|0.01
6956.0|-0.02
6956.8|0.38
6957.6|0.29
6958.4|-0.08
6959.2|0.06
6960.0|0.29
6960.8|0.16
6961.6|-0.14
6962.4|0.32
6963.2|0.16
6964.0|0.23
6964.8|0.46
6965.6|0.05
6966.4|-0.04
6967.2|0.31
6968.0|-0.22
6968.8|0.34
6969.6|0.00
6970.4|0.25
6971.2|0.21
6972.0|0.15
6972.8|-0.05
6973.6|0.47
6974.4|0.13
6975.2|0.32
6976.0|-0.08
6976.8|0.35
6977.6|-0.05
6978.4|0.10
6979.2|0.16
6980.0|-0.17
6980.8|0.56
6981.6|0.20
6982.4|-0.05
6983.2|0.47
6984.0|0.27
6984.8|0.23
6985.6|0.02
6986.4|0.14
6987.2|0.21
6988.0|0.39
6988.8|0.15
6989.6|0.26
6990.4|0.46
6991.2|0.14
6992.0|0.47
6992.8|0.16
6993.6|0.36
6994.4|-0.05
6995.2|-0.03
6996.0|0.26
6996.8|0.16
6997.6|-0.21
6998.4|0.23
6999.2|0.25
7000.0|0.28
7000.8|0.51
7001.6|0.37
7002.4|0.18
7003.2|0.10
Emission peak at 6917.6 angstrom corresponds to [O II]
